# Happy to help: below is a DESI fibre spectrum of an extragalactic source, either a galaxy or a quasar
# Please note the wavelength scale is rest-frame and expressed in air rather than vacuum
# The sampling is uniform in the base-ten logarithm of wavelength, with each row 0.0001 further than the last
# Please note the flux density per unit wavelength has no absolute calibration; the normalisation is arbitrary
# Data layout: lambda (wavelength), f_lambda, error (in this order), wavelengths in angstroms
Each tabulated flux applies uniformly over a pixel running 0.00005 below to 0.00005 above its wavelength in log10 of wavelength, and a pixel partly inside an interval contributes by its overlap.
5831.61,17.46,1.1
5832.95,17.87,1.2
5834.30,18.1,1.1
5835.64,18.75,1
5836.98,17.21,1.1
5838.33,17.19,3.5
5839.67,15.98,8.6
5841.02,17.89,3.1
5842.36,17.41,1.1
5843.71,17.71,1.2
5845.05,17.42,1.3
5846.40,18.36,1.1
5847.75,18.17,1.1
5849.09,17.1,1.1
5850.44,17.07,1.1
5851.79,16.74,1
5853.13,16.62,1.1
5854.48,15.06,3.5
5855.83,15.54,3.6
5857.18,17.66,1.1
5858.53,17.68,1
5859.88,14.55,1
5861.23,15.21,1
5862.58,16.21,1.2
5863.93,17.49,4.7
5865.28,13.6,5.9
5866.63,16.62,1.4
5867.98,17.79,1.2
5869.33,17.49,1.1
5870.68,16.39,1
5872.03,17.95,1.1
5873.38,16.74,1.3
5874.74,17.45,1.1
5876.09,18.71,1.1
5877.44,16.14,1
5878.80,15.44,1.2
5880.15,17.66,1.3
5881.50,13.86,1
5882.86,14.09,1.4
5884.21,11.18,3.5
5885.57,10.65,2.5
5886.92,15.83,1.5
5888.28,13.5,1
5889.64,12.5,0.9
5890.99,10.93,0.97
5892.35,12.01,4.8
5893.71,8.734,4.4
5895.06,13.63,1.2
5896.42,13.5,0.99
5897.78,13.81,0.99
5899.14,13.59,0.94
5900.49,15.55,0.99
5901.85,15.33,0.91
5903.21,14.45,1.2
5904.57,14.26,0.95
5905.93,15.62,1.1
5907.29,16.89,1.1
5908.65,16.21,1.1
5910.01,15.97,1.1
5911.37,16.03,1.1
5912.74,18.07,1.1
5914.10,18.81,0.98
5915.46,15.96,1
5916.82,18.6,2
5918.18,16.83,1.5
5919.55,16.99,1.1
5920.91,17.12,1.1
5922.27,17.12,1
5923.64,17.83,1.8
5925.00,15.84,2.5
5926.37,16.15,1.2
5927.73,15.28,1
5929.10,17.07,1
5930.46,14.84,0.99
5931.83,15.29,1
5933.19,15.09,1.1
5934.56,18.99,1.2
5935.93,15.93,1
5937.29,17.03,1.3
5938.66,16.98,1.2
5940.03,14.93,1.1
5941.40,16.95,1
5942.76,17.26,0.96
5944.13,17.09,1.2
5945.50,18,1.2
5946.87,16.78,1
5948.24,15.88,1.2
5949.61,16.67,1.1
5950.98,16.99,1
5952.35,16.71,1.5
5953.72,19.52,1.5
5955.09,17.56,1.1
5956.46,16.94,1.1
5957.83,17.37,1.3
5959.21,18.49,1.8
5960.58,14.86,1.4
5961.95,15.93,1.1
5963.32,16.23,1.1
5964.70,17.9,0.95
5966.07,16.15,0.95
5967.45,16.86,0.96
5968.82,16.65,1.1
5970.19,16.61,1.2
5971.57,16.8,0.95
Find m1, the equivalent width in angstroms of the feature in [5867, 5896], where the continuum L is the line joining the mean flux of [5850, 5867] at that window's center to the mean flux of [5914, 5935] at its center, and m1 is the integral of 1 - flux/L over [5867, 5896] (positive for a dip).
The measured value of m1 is 2.85 angstroms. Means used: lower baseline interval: 16.1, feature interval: 14.7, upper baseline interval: 16.7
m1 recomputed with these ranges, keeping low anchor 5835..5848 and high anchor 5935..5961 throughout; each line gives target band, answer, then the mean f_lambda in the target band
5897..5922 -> 1.56 angstroms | 16.1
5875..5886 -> 1.56 angstroms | 14.9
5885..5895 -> 2.99 angstroms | 12.1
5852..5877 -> 1.23 angstroms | 16.6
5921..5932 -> 0.54 angstroms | 16.3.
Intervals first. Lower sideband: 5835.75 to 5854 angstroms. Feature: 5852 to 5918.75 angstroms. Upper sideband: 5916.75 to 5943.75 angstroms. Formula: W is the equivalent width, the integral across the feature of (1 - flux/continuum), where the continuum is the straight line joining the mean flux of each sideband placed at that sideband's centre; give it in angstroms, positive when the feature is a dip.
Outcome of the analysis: 6.1 angstroms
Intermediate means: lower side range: 17.3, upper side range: 16.6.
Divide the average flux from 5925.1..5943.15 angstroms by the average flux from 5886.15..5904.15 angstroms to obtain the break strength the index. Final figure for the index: 1.22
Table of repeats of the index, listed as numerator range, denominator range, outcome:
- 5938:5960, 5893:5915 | 1.14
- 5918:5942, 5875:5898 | 1.20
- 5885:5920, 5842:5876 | 0.88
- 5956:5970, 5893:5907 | 1.20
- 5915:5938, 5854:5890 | 1.06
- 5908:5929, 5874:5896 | 1.21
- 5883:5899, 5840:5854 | 0.72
